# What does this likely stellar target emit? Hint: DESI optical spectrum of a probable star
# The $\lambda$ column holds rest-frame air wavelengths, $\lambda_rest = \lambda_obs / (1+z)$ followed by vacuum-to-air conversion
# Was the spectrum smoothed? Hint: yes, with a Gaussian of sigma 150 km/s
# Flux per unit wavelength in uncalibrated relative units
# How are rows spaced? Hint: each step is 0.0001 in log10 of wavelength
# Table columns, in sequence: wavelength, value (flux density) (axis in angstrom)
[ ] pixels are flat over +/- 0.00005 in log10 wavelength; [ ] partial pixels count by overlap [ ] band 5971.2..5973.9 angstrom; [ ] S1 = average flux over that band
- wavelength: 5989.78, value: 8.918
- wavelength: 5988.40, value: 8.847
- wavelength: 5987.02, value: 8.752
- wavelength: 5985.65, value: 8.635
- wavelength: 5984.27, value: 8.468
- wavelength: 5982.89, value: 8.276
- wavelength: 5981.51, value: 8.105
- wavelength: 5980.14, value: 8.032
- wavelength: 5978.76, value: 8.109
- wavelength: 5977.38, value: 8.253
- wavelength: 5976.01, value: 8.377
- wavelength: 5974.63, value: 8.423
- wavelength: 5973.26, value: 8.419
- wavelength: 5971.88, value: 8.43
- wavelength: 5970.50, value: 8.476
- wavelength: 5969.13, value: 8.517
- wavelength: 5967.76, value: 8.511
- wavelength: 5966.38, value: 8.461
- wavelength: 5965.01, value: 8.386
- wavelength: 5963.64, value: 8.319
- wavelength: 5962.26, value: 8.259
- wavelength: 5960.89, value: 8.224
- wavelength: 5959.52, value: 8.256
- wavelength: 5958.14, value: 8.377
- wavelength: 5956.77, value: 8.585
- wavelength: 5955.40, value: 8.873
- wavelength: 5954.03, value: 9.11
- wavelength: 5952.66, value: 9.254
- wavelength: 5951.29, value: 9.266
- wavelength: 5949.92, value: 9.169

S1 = 8.41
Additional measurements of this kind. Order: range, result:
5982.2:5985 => 8.36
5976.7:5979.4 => 8.17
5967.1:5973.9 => 8.47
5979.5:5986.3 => 8.3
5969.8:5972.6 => 8.44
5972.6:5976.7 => 8.42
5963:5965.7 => 8.37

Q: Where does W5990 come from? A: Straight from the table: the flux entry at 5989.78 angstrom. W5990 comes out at 8.918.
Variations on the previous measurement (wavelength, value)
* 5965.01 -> 8.386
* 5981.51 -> 8.105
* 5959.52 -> 8.256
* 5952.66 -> 9.254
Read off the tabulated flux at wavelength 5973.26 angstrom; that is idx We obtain 8.419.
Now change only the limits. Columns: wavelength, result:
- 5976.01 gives 8.377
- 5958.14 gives 8.377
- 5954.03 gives 9.11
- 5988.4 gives 8.847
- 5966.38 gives 8.461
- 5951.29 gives 9.266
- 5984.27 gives 8.468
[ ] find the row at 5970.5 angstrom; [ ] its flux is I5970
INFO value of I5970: 8.476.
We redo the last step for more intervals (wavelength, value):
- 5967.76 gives 8.511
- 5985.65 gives 8.635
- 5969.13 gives 8.517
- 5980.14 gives 8.032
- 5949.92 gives 9.169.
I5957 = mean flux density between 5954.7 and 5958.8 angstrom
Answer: 8.62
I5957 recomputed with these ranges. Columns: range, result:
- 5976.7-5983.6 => 8.15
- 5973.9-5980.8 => 8.24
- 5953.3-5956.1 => 9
